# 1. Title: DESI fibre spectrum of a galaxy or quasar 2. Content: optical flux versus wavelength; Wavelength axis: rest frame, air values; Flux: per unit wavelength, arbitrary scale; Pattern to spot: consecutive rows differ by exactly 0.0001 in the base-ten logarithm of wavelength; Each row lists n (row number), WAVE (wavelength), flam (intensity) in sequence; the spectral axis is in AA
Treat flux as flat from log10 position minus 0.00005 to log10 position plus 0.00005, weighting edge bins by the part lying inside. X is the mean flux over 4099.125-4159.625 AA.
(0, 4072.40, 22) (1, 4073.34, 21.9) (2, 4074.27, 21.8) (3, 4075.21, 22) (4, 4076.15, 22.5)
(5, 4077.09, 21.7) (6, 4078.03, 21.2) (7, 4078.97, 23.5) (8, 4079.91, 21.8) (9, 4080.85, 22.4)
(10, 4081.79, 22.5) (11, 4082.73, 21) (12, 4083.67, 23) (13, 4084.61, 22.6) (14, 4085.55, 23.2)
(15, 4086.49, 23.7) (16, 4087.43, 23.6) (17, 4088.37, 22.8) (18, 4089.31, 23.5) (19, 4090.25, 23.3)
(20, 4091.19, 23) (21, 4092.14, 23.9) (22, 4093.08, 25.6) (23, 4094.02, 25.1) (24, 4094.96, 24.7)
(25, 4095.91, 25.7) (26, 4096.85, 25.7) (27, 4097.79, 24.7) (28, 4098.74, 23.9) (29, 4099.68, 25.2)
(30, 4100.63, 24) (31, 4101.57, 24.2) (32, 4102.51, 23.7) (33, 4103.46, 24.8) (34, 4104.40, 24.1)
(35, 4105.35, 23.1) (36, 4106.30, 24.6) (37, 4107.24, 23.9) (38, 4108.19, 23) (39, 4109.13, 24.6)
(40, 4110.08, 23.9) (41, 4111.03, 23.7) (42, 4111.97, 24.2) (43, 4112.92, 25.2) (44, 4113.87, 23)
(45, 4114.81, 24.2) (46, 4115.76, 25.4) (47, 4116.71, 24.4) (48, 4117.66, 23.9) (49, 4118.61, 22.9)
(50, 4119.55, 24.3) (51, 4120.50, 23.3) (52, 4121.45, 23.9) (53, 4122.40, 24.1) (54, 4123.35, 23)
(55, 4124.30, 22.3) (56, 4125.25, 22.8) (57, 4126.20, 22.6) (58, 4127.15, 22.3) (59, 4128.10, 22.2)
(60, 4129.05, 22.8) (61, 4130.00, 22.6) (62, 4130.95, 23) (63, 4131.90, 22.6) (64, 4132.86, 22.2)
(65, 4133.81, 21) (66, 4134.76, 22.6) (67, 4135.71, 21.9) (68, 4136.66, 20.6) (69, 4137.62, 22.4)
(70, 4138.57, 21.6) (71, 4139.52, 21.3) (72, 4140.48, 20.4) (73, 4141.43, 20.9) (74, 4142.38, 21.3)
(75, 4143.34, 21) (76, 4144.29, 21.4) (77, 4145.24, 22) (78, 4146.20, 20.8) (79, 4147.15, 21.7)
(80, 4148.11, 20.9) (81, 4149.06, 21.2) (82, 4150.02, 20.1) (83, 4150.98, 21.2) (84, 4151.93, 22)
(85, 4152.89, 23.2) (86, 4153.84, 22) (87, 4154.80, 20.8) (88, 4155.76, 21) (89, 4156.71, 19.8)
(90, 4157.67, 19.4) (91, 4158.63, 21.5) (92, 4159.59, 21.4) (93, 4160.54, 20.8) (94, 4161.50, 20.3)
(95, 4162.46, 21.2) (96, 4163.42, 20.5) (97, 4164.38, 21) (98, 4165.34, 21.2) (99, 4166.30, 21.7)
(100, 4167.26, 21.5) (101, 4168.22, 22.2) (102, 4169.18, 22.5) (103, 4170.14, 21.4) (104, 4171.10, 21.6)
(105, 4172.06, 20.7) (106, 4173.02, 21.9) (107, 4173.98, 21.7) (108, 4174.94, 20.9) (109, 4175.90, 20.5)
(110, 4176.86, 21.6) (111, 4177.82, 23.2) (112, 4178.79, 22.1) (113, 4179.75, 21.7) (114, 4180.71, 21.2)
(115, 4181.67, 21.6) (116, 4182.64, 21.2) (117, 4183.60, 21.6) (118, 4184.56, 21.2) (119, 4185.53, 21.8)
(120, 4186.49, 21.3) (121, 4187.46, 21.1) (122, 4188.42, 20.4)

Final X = 22.6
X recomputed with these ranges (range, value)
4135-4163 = 21.2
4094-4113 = 24.3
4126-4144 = 21.8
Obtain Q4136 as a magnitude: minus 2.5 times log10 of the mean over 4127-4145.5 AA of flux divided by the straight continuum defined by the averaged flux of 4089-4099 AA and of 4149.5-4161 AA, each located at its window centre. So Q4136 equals 0.02 mag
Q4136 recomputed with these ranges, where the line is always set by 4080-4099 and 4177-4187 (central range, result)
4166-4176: 0.018 mag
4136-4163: 0.061 mag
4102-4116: -0.038 mag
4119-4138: 0.009 mag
